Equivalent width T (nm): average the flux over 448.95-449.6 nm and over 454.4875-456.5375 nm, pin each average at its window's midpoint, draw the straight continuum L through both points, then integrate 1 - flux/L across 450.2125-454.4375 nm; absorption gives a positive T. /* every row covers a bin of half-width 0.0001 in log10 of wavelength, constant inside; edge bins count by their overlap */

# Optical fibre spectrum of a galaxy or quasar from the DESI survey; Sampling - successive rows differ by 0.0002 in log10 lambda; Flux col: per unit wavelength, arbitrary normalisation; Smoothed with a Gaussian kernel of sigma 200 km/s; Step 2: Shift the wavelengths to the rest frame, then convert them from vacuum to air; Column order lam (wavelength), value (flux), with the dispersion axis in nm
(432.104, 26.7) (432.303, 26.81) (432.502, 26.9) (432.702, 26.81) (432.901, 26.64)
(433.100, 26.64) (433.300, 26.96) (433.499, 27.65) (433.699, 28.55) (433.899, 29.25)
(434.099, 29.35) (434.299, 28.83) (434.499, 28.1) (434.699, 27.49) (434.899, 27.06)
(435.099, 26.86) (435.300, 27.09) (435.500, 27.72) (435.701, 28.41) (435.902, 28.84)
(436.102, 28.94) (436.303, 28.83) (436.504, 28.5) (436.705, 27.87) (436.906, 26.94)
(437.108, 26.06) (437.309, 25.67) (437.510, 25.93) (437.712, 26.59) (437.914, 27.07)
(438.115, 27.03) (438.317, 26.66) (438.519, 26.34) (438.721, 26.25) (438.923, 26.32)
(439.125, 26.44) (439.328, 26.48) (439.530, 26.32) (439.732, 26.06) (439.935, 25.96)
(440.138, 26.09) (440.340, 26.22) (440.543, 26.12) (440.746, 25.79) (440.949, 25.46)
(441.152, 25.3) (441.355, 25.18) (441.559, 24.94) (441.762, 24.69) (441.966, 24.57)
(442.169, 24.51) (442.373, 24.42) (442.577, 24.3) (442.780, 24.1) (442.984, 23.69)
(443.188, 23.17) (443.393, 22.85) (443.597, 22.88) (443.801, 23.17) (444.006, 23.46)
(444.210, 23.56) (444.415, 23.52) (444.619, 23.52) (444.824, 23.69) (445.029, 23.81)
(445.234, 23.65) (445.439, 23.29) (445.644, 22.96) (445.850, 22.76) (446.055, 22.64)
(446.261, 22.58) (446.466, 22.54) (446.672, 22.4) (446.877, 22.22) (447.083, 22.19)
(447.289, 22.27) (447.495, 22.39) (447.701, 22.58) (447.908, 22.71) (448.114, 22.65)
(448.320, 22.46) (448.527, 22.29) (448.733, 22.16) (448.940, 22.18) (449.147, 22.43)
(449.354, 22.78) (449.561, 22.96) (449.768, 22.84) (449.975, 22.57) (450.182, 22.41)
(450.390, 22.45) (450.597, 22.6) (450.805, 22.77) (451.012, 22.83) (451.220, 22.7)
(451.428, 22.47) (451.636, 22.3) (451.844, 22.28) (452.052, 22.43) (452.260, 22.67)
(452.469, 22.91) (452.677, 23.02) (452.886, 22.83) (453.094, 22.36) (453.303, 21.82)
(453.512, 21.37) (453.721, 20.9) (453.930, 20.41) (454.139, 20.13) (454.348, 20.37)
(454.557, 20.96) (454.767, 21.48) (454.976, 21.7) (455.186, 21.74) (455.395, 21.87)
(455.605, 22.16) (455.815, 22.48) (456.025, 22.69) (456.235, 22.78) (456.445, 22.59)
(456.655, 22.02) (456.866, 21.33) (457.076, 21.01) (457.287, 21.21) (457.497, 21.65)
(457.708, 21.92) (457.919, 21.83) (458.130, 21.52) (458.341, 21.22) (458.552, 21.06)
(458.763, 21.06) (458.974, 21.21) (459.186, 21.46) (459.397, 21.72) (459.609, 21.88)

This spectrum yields 0.05 nm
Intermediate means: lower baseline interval 22.6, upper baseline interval 22.1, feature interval 22.1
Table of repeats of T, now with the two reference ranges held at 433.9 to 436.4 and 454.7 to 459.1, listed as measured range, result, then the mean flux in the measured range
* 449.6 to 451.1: 0.07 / 22.7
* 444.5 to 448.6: 0.33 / 22.8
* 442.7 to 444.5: 0.16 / 23.4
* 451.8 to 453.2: 0.02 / 22.7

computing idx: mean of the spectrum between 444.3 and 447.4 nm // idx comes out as 22.9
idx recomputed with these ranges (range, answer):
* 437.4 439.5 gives 26.5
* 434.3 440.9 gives 27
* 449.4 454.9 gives 22.1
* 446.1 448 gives 22.4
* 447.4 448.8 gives 22.5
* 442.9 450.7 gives 22.8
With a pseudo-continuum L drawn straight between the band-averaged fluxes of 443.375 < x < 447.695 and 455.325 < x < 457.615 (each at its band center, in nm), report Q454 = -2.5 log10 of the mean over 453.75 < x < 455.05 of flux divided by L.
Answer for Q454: 0.07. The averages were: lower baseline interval 23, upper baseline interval 22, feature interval 20.8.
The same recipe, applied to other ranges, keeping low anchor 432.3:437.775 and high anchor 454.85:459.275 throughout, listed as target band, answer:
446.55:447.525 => 0.10 mag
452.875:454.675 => 0.07 mag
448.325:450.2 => 0.06 mag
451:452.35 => 0.03 mag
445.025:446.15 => 0.07 mag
